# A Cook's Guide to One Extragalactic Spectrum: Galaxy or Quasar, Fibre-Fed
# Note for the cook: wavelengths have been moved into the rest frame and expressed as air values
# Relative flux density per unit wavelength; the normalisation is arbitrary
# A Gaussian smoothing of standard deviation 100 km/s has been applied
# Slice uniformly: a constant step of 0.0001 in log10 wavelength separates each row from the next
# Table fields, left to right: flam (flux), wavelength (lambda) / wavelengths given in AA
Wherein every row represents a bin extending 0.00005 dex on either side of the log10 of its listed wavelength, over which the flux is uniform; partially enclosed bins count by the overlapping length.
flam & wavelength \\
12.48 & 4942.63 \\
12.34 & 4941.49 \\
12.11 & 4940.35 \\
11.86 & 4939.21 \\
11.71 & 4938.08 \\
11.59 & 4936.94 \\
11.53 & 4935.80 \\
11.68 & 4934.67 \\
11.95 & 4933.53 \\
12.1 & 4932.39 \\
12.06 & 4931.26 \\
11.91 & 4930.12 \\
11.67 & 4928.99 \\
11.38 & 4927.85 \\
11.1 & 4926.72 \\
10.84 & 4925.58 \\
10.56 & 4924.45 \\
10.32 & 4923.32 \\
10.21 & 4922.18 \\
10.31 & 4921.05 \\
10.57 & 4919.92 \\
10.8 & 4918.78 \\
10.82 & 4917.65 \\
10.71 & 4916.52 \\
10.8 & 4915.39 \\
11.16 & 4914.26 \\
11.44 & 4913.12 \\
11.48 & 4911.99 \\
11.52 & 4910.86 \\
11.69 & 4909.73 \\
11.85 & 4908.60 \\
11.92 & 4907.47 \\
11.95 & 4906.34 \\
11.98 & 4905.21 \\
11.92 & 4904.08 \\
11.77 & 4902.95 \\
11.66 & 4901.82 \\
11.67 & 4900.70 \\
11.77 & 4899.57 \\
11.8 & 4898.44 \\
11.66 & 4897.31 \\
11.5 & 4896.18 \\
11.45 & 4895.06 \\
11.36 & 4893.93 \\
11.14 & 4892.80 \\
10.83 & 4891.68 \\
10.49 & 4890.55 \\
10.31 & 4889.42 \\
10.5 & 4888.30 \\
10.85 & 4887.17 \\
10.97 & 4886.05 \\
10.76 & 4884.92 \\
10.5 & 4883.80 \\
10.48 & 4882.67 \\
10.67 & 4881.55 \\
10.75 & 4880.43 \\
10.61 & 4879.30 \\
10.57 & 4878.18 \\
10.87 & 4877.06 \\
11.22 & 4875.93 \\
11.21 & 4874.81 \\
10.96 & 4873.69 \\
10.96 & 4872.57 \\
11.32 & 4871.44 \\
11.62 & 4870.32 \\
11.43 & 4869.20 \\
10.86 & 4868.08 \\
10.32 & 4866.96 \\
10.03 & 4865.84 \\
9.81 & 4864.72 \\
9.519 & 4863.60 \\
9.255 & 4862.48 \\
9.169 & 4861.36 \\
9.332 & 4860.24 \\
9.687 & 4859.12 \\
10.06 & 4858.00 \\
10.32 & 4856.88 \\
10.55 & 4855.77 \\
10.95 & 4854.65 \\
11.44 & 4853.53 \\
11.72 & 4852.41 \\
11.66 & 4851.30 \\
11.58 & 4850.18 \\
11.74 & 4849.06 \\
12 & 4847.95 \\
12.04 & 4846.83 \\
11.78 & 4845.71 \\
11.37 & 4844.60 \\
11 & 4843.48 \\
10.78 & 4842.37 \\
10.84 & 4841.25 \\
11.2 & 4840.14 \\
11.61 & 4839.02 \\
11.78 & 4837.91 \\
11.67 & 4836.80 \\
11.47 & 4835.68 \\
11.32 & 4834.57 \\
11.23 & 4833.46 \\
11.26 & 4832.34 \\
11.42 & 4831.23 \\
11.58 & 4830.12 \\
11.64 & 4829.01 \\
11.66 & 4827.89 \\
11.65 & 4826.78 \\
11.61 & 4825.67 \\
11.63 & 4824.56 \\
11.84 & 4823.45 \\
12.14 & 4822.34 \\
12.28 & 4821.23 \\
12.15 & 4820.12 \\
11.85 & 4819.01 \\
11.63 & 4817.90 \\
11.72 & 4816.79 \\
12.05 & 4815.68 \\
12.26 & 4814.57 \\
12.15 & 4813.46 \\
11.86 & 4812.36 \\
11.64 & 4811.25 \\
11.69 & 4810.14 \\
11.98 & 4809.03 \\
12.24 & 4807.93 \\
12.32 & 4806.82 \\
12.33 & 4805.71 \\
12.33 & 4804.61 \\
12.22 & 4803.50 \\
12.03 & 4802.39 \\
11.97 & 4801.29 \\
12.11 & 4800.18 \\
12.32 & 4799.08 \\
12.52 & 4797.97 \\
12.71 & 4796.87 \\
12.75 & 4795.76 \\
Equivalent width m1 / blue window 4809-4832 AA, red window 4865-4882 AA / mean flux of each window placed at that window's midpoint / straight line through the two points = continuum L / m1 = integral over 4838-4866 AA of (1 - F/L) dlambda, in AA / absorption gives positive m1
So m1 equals 1.2 AA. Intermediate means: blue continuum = 11.8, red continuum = 10.9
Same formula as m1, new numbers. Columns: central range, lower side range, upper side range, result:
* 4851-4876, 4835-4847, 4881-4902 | 1.5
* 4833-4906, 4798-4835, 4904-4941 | 3.9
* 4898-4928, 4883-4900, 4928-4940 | 0.4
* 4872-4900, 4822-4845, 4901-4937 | 1.0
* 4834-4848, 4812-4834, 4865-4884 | 0.0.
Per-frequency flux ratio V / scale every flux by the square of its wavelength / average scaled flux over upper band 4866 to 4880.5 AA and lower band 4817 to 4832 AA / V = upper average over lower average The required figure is 0.9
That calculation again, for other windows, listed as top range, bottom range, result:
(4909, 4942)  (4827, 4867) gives 1.07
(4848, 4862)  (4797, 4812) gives 0.90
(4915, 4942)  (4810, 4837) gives 1.00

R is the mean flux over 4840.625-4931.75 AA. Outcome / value 11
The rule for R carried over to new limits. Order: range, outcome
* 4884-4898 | 11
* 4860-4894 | 10.6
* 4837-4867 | 10.8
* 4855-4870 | 10.1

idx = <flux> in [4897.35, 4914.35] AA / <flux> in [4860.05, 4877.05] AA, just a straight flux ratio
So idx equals 1.12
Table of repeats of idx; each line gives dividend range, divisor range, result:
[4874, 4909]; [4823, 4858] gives 0.98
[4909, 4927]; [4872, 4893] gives 1.01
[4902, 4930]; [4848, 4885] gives 1.05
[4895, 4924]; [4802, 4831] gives 0.95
